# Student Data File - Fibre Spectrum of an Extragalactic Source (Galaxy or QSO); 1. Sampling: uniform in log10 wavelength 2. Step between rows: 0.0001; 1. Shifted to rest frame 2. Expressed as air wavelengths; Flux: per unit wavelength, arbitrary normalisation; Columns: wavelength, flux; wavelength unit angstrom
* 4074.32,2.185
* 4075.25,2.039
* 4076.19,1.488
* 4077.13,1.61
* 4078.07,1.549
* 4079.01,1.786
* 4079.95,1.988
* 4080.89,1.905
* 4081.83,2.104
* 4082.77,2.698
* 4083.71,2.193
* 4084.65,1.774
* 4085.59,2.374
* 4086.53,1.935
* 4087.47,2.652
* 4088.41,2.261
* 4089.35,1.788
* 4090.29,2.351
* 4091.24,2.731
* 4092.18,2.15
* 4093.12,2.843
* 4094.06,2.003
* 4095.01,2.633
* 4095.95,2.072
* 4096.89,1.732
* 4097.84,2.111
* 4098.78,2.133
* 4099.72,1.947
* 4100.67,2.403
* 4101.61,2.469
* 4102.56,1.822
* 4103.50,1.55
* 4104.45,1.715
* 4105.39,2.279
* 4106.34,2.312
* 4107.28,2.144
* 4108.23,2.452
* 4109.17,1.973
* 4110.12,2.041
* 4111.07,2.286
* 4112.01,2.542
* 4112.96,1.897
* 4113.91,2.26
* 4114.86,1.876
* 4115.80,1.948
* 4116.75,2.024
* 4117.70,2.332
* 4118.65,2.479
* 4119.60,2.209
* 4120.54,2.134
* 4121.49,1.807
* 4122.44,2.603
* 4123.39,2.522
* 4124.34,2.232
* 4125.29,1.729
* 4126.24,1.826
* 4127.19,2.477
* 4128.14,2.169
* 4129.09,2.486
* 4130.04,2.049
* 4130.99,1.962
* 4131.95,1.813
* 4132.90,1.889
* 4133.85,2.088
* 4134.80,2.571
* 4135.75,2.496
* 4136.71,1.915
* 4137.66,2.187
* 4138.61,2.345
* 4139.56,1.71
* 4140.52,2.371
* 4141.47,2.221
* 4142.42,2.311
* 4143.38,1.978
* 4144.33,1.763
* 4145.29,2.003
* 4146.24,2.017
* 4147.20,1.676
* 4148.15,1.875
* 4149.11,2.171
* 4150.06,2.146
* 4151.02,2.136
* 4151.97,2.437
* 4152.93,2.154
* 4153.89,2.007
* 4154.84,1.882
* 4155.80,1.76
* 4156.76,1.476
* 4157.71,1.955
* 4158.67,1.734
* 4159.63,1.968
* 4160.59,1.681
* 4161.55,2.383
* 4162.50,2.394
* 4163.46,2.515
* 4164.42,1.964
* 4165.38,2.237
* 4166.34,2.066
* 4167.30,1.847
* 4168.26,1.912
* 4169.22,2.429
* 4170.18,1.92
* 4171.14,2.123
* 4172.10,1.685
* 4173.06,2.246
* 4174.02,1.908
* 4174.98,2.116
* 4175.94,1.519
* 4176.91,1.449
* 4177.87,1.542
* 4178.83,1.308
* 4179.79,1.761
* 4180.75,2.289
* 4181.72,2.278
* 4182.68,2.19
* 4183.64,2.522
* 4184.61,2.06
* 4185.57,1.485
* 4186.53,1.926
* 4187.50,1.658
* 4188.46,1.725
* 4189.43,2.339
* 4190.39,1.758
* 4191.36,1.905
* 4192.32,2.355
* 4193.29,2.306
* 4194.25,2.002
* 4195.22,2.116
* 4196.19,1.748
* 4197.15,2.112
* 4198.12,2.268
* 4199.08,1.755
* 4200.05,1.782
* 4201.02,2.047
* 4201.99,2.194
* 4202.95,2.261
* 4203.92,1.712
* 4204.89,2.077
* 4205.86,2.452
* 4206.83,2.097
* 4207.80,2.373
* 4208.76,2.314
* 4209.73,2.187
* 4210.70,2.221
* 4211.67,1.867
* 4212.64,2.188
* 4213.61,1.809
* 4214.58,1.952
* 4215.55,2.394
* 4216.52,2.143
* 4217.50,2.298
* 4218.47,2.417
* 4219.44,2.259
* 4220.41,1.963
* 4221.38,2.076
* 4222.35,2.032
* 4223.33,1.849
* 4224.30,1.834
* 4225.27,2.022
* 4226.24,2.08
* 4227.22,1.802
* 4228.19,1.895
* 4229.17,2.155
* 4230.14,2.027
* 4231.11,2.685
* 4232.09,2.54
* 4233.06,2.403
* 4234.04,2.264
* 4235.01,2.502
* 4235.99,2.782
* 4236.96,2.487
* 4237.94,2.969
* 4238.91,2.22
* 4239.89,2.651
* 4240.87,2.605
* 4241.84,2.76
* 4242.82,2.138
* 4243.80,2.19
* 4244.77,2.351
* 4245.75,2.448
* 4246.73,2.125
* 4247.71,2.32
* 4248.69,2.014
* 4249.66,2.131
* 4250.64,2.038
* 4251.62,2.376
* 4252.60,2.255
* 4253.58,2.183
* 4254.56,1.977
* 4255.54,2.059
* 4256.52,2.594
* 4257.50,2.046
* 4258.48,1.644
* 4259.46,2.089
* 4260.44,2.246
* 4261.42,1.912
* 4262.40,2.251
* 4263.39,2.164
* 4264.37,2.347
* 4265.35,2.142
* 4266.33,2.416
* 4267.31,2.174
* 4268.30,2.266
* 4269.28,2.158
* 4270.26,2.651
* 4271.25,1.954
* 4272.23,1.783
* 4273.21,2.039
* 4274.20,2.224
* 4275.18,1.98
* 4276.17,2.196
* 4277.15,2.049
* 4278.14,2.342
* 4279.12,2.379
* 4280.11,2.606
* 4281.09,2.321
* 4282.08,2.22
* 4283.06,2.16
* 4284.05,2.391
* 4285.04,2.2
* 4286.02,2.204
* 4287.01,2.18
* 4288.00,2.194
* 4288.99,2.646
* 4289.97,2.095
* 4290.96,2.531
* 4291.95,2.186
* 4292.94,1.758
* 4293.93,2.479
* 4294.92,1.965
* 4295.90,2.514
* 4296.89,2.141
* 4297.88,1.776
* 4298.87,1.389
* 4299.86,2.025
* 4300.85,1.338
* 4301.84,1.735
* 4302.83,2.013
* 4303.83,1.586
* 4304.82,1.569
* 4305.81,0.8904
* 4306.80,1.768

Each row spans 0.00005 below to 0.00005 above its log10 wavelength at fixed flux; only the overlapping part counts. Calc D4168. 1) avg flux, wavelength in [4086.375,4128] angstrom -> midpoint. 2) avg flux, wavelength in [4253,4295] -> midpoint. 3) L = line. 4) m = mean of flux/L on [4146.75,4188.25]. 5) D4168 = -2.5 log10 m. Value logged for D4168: 0.112 mag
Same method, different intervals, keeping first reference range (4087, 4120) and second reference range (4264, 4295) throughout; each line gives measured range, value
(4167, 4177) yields 0.136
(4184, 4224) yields 0.076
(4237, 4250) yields -0.078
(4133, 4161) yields 0.082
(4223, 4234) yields 0.044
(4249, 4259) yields 0.047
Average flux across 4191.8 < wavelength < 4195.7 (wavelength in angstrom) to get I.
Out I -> 2.19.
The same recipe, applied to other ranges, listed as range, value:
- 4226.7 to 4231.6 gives 2.11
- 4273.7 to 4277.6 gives 2.11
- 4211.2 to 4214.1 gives 1.96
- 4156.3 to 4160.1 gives 1.79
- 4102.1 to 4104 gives 1.69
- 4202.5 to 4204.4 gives 1.98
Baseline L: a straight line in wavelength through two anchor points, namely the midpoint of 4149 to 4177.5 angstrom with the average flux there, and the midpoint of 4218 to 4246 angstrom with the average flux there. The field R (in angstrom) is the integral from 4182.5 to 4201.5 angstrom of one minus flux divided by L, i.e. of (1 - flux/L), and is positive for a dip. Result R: 1.10 angstrom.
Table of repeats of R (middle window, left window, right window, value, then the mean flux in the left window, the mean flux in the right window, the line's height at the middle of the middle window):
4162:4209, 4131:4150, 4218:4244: 3.4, 2.07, 2.28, 2.18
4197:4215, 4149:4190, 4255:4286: -0.3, 1.98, 2.19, 2.06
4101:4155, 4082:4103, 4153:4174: -0.1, 2.23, 2.01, 2.12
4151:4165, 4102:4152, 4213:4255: 0.8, 2.12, 2.24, 2.15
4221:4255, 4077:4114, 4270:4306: -2.7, 2.14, 2.08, 2.09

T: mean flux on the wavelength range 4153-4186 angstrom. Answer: 1.96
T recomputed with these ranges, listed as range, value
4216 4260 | 2.24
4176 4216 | 2.01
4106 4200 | 2.06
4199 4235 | 2.13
